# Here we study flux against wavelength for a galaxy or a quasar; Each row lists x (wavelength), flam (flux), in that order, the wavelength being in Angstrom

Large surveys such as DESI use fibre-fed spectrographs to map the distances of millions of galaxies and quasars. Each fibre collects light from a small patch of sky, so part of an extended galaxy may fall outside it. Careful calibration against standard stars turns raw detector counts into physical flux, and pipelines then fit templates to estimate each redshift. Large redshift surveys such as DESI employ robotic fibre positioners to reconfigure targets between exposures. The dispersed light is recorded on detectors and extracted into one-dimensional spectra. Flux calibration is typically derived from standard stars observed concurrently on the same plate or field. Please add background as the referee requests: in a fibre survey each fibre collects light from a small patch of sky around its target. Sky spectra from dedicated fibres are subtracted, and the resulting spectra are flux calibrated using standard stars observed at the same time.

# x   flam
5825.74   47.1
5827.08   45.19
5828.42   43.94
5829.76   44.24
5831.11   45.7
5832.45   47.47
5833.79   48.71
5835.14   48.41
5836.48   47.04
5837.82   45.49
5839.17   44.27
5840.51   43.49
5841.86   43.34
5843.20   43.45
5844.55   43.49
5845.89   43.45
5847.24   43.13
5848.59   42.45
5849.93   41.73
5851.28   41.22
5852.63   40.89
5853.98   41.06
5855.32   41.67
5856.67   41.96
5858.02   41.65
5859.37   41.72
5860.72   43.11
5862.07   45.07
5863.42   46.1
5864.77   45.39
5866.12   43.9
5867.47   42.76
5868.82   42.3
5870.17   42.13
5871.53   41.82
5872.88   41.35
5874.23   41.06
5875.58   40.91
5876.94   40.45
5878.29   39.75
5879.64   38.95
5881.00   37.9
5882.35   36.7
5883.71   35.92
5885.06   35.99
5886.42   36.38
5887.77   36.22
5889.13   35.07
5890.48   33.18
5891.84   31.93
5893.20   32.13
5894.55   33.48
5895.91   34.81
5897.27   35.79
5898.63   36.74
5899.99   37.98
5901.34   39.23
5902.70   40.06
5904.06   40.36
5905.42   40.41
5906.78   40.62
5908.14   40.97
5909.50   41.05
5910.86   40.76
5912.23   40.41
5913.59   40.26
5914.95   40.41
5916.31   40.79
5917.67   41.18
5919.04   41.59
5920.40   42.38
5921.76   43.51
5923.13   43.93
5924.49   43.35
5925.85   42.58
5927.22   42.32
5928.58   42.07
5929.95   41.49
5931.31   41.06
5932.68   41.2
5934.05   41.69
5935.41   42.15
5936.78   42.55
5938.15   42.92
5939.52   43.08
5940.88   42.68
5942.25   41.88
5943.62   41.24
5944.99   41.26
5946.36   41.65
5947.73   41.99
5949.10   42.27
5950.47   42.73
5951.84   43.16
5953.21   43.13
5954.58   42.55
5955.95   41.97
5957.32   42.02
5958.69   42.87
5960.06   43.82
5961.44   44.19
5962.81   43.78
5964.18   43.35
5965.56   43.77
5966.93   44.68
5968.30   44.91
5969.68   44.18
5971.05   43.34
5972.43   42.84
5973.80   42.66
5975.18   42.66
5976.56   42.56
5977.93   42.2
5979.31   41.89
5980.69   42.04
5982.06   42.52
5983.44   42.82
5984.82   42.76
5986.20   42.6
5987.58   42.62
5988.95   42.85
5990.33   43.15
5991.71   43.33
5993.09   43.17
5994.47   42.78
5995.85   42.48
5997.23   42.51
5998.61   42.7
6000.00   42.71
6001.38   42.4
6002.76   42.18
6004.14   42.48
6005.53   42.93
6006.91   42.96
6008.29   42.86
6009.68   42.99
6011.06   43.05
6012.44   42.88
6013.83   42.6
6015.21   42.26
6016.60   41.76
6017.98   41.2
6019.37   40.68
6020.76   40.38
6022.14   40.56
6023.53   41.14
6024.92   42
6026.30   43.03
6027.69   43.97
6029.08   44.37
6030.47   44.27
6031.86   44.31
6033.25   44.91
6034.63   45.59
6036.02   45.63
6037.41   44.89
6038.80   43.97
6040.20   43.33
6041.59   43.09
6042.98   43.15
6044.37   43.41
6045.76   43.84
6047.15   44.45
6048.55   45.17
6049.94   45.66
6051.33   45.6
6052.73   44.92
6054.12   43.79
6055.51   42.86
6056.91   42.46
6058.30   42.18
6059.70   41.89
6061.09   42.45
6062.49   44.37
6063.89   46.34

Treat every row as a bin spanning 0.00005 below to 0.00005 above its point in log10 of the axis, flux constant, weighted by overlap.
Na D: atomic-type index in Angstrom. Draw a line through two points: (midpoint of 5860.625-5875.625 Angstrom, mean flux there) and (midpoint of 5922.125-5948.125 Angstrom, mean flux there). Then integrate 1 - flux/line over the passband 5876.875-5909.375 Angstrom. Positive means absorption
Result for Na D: 4.3 Angstrom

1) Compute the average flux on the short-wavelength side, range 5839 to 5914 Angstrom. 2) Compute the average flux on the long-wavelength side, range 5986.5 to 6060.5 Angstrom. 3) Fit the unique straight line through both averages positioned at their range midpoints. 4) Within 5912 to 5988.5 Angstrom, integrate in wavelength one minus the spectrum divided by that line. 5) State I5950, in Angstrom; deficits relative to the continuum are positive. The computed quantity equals -1.6 Angstrom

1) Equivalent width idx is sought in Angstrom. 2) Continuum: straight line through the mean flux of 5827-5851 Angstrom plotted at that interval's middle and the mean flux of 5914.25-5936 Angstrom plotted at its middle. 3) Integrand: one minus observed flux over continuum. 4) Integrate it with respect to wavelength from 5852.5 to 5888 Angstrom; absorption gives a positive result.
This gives 2.3 Angstrom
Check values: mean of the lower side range 44.7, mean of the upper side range 42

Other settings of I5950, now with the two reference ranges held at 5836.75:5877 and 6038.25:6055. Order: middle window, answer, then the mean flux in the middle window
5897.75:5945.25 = 2.14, 41.3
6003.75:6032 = 0.96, 42.5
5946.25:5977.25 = 0.31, 43.1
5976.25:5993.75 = 0.43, 42.7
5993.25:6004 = 0.31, 42.6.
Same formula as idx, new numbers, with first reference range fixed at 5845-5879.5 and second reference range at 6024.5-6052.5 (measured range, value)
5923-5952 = 0.62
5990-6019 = 0.84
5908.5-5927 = 0.50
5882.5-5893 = 1.88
